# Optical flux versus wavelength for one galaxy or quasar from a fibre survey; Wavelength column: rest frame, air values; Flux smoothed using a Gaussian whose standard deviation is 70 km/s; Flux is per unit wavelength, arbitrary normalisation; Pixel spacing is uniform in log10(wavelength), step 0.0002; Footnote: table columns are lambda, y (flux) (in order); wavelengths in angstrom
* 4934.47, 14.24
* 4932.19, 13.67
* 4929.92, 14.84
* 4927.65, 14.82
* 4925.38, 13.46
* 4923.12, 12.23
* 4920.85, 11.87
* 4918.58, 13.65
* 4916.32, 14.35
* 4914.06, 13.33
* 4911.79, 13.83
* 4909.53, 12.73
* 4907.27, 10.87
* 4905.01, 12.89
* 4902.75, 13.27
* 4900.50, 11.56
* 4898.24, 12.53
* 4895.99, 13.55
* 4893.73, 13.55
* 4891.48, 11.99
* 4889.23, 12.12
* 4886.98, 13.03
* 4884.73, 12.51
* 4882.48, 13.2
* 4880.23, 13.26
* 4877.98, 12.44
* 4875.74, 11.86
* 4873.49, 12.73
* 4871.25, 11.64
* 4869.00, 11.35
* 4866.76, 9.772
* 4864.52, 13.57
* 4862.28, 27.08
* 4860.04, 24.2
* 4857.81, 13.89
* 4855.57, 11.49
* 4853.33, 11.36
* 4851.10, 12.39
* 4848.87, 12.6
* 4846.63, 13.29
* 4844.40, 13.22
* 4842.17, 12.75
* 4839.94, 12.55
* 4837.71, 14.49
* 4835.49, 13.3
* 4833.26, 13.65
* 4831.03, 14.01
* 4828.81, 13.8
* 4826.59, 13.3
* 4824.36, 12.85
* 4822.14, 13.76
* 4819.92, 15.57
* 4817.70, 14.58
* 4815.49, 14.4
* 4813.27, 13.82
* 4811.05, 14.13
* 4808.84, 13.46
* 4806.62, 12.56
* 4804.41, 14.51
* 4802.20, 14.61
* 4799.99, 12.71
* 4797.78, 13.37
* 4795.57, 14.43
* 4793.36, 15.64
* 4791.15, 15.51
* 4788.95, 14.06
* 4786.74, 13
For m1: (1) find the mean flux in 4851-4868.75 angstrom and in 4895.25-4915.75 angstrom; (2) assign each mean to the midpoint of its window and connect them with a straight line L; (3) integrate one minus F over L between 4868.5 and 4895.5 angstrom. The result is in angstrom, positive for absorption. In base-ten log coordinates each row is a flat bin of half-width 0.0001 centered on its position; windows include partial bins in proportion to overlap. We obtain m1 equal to 3.0 angstrom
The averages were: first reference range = 15.4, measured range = 12.5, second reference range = 12.8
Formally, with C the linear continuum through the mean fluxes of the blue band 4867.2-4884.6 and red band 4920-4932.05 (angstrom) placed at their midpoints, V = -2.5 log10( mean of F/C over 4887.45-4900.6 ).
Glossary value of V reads 0.005 mag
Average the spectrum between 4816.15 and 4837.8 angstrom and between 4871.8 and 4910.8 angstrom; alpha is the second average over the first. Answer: 0.90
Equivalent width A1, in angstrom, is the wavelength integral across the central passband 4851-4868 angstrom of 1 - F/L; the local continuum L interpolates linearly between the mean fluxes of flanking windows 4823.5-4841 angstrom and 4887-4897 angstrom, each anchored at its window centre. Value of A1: -3.14 angstrom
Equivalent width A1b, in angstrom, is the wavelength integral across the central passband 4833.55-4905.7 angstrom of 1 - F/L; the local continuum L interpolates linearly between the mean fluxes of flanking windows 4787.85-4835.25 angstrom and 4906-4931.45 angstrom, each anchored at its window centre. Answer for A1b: 1.0 angstrom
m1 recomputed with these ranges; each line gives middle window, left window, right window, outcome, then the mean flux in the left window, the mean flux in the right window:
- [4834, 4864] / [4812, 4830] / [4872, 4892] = -3.3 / 14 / 12.6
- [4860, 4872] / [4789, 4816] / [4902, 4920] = -1.9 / 14.1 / 13.1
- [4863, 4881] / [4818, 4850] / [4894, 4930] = 1.2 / 13.5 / 13.1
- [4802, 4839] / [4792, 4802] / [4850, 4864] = 2.9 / 14.1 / 16.6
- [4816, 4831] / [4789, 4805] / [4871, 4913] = -0.1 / 14.4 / 12.6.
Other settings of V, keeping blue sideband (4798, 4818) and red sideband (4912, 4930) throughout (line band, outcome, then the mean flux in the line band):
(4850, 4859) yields 0.11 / 12.4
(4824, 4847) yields 0.03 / 13.4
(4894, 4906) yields 0.06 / 12.8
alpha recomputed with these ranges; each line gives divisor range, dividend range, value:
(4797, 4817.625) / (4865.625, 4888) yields 0.88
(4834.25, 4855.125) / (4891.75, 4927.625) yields 1.01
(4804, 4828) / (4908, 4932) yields 0.97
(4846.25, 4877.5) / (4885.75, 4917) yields 0.91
